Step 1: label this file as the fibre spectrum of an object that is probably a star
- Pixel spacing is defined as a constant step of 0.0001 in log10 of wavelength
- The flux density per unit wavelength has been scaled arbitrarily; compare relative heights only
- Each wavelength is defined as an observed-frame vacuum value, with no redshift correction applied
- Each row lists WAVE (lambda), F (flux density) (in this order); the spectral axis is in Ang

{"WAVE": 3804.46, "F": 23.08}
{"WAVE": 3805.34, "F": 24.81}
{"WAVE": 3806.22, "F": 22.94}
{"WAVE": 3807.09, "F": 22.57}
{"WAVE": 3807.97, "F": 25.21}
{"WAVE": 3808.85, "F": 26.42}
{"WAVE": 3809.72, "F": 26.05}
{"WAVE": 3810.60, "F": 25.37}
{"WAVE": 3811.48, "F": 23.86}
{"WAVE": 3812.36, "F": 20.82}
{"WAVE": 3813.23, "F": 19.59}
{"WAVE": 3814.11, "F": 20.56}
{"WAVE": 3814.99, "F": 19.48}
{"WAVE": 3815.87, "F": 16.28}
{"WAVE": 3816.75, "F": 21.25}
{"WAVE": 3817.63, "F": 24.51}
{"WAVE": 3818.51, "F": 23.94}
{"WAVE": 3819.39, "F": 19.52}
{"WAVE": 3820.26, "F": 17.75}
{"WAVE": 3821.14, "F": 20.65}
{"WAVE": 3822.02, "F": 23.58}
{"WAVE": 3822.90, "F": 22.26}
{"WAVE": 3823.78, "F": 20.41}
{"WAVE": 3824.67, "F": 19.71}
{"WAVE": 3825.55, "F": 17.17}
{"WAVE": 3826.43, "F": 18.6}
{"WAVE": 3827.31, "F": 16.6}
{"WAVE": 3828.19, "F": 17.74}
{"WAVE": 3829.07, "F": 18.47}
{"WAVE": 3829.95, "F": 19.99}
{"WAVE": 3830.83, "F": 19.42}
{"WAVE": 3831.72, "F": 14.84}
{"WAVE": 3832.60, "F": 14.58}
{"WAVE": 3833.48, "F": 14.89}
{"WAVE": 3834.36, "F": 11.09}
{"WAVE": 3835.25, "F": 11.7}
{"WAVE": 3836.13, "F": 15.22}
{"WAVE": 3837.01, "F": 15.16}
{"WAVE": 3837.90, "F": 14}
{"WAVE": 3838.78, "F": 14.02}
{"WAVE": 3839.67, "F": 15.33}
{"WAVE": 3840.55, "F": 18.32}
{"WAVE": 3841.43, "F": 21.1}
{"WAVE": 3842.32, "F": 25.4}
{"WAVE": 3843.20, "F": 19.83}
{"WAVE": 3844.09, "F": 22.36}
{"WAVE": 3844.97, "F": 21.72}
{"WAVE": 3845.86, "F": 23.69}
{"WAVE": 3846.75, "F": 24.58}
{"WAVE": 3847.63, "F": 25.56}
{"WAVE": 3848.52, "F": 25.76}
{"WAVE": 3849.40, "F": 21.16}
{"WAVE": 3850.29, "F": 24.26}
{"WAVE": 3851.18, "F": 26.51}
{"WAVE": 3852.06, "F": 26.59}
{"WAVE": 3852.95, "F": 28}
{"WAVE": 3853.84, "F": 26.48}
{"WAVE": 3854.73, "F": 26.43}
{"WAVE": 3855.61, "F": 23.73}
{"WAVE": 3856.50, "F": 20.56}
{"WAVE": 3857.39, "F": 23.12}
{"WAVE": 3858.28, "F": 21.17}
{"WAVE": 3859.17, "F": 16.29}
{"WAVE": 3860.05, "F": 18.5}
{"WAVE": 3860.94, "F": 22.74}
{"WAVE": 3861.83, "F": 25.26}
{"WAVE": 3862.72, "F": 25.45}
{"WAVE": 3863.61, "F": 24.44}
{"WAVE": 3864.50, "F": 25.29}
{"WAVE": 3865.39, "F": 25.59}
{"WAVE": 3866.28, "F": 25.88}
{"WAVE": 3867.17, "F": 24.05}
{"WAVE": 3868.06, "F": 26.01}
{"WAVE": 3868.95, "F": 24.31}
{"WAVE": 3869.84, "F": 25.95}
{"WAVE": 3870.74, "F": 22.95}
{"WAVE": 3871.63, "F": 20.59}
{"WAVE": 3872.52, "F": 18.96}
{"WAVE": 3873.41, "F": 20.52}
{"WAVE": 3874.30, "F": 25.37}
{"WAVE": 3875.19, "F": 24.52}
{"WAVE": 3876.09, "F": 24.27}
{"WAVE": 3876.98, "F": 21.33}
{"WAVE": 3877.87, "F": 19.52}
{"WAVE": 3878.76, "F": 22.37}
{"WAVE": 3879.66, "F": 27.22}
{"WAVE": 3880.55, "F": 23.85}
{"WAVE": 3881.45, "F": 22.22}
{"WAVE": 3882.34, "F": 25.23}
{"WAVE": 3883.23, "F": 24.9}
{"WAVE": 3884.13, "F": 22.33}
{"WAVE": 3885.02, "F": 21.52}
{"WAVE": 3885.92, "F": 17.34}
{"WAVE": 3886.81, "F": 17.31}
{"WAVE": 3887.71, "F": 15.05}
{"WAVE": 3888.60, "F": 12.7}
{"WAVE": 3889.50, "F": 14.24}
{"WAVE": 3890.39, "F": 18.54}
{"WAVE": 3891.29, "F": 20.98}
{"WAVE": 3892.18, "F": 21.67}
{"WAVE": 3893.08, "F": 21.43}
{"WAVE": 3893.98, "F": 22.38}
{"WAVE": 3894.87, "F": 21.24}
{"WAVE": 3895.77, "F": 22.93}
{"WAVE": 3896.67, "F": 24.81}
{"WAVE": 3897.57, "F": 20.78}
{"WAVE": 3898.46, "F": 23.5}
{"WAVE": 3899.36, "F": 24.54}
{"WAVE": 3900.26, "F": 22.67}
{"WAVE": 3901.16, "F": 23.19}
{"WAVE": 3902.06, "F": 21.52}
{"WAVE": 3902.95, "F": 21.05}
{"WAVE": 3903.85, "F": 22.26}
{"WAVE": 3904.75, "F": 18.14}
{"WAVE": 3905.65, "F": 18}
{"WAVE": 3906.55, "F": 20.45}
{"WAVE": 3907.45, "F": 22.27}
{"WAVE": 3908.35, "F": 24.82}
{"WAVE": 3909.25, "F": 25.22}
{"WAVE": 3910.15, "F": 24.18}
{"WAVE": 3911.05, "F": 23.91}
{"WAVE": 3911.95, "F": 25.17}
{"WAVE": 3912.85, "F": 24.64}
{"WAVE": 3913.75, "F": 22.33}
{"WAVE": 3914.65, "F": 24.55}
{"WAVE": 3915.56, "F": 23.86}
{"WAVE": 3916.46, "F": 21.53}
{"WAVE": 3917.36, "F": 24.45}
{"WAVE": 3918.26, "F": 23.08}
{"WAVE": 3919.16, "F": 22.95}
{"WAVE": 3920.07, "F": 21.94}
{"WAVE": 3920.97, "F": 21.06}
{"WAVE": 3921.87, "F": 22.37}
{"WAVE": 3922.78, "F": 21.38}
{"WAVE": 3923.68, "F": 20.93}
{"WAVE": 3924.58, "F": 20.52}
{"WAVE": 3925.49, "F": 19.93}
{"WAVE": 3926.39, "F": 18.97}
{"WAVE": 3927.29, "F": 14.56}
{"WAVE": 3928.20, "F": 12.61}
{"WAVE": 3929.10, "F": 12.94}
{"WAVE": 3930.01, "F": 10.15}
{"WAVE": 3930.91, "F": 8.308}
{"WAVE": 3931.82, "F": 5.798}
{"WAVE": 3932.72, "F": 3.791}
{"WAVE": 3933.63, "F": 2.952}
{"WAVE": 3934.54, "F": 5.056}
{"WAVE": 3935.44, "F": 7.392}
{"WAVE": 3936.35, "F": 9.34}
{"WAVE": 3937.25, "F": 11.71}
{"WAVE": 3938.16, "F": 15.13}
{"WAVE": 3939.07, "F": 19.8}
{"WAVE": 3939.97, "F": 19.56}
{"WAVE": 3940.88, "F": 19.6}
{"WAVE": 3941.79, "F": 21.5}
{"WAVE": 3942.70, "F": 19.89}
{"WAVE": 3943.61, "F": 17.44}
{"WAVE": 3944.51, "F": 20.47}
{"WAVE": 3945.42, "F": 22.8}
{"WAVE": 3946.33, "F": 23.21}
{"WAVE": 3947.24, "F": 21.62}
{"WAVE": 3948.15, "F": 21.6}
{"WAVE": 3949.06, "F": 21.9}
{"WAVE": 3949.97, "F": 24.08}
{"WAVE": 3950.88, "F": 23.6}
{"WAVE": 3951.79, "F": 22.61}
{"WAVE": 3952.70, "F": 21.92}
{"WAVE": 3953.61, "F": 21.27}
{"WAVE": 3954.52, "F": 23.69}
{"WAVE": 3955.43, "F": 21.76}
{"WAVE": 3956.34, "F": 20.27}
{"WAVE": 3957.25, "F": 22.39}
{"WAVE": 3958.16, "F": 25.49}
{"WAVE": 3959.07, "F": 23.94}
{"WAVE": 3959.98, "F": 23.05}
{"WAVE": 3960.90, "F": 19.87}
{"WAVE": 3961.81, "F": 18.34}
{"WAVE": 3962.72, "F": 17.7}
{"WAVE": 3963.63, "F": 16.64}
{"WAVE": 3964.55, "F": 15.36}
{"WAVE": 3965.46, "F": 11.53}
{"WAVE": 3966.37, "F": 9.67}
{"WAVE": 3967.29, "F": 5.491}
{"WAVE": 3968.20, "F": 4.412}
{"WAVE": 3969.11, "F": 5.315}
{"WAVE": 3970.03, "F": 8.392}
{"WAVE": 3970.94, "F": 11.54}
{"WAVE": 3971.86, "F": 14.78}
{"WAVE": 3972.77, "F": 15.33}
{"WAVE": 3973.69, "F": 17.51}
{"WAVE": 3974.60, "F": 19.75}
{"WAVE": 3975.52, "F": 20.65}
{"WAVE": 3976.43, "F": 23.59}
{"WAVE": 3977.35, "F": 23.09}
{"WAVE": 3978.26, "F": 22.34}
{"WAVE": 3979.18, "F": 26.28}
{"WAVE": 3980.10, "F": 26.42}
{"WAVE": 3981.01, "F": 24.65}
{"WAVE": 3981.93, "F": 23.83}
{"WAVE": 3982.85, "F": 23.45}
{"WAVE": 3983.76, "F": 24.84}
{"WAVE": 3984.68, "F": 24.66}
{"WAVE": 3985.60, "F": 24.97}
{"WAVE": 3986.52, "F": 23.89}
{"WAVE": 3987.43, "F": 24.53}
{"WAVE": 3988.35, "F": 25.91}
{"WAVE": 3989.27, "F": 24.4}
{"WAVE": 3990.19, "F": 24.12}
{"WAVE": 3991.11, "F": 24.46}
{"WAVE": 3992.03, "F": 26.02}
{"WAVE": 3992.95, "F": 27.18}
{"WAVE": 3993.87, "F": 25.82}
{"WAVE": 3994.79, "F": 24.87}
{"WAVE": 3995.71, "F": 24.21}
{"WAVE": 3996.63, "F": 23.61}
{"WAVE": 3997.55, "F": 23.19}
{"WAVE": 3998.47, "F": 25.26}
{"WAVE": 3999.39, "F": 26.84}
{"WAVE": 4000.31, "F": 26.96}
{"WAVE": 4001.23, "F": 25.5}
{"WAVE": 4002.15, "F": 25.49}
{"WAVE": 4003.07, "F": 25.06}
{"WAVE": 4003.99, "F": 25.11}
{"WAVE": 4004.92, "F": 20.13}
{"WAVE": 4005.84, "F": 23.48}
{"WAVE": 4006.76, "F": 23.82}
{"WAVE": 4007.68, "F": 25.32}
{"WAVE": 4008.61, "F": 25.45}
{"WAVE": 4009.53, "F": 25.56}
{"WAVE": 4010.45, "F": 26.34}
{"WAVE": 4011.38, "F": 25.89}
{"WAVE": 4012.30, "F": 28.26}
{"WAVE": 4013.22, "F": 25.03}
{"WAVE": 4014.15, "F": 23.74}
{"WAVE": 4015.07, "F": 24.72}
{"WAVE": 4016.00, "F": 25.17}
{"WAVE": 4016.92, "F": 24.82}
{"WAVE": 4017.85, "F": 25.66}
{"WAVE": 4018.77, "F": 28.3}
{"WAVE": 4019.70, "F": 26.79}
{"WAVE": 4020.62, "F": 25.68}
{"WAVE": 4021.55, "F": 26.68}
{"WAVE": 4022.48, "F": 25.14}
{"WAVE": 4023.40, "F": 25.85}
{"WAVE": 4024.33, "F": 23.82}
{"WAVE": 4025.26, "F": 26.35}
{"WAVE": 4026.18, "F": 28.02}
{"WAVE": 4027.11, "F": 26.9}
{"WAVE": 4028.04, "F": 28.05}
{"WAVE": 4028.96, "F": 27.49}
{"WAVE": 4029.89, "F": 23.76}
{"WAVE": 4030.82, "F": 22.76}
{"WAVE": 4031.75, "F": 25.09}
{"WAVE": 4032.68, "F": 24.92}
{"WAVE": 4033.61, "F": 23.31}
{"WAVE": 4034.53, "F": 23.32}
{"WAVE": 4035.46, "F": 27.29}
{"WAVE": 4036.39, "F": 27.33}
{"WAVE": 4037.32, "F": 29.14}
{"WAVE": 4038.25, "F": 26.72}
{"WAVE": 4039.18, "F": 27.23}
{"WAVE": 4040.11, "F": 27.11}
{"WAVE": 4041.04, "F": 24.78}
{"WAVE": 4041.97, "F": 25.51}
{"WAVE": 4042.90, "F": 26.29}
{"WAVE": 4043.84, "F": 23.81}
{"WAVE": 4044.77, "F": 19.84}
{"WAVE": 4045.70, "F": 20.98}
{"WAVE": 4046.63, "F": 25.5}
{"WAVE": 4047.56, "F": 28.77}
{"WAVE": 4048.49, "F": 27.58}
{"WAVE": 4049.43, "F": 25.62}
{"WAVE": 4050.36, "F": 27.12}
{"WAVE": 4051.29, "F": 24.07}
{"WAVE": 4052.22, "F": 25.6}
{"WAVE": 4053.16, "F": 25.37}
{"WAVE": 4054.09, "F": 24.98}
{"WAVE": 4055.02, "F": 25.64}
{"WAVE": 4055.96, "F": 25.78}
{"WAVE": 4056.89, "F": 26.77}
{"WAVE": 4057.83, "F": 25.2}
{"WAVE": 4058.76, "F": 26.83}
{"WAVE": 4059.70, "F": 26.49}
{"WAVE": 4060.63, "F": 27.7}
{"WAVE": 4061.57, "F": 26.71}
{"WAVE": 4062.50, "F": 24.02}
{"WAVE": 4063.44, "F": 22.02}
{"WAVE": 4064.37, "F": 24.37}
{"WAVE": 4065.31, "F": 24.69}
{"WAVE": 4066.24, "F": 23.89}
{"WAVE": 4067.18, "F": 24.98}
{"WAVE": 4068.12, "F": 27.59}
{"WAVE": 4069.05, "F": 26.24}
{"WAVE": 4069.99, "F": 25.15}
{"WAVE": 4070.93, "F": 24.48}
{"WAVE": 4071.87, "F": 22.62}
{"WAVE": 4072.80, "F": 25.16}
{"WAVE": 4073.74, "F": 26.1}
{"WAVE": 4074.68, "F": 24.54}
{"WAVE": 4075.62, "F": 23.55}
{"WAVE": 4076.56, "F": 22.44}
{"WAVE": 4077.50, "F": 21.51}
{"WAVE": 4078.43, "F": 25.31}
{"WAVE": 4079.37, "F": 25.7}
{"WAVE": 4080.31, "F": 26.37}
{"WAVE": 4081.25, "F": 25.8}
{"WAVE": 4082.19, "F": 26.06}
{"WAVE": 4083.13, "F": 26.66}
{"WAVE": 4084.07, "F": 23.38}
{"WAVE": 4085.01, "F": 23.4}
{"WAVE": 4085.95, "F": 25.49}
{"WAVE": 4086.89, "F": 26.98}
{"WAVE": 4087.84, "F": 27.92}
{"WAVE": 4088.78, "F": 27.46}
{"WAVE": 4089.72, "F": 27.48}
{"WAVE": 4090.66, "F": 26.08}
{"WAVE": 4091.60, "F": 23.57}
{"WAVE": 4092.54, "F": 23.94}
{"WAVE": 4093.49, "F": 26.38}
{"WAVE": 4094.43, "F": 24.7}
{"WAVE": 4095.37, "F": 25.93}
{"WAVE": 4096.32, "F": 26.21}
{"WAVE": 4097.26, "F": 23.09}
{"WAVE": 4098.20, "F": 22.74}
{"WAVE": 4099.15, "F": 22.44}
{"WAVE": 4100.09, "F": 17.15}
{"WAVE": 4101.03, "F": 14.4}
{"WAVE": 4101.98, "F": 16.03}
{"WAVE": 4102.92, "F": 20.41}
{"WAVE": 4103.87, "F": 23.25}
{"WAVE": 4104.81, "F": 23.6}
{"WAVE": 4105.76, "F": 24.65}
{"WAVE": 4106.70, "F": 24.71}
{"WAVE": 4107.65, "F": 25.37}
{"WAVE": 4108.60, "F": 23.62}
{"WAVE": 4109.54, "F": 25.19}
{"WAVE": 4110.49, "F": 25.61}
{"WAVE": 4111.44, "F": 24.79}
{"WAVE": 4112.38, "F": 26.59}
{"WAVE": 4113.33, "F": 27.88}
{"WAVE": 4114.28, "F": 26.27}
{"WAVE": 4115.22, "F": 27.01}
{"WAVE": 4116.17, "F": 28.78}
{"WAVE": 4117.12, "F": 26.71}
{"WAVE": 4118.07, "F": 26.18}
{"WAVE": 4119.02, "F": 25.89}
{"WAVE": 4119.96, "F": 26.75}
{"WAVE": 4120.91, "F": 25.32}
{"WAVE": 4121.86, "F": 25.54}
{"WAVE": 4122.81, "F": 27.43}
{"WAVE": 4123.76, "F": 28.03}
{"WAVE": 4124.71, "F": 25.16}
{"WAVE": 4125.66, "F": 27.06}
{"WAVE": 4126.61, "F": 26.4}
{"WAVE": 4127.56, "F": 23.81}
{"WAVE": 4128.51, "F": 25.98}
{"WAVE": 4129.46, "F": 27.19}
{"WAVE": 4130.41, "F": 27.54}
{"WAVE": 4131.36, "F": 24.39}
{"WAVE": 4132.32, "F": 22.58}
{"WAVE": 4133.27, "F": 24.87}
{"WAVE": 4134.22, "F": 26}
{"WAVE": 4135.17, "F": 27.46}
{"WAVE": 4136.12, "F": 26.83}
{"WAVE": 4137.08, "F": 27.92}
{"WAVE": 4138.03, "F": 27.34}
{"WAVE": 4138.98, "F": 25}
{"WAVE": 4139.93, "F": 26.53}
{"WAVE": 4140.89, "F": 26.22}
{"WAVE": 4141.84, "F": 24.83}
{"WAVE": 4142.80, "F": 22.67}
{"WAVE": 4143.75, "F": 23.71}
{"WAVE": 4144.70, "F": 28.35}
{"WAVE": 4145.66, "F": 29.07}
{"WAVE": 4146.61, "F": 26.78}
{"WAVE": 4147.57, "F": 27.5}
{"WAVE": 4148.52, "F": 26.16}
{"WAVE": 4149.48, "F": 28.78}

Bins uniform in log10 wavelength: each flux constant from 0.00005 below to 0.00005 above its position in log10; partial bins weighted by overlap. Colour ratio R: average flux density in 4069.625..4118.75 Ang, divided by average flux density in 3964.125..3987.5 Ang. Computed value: 1.3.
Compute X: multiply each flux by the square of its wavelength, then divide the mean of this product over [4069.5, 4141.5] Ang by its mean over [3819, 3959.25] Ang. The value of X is 1.37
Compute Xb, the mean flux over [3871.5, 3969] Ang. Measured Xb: 19.5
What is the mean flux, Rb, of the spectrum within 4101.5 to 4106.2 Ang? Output 21.5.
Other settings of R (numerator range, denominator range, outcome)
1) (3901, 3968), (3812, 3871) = 0.90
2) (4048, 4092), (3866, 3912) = 1.15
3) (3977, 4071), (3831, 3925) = 1.16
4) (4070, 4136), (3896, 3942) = 1.32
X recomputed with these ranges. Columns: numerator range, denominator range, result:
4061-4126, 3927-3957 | 1.60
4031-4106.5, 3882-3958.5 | 1.36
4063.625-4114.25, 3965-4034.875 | 1.10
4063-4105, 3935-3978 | 1.43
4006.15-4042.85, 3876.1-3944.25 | 1.41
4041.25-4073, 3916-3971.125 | 1.55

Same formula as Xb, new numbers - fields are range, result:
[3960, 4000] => 20.4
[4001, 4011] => 24.6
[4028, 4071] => 25.5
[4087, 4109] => 23.6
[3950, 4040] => 23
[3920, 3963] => 18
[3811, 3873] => 21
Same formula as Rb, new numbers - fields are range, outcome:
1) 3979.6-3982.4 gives 24.9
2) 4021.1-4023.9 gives 25.9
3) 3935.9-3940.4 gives 15.1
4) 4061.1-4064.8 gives 24.3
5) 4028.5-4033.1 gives 24.8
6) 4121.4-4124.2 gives 27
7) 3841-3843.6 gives 22.1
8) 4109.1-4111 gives 25.3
